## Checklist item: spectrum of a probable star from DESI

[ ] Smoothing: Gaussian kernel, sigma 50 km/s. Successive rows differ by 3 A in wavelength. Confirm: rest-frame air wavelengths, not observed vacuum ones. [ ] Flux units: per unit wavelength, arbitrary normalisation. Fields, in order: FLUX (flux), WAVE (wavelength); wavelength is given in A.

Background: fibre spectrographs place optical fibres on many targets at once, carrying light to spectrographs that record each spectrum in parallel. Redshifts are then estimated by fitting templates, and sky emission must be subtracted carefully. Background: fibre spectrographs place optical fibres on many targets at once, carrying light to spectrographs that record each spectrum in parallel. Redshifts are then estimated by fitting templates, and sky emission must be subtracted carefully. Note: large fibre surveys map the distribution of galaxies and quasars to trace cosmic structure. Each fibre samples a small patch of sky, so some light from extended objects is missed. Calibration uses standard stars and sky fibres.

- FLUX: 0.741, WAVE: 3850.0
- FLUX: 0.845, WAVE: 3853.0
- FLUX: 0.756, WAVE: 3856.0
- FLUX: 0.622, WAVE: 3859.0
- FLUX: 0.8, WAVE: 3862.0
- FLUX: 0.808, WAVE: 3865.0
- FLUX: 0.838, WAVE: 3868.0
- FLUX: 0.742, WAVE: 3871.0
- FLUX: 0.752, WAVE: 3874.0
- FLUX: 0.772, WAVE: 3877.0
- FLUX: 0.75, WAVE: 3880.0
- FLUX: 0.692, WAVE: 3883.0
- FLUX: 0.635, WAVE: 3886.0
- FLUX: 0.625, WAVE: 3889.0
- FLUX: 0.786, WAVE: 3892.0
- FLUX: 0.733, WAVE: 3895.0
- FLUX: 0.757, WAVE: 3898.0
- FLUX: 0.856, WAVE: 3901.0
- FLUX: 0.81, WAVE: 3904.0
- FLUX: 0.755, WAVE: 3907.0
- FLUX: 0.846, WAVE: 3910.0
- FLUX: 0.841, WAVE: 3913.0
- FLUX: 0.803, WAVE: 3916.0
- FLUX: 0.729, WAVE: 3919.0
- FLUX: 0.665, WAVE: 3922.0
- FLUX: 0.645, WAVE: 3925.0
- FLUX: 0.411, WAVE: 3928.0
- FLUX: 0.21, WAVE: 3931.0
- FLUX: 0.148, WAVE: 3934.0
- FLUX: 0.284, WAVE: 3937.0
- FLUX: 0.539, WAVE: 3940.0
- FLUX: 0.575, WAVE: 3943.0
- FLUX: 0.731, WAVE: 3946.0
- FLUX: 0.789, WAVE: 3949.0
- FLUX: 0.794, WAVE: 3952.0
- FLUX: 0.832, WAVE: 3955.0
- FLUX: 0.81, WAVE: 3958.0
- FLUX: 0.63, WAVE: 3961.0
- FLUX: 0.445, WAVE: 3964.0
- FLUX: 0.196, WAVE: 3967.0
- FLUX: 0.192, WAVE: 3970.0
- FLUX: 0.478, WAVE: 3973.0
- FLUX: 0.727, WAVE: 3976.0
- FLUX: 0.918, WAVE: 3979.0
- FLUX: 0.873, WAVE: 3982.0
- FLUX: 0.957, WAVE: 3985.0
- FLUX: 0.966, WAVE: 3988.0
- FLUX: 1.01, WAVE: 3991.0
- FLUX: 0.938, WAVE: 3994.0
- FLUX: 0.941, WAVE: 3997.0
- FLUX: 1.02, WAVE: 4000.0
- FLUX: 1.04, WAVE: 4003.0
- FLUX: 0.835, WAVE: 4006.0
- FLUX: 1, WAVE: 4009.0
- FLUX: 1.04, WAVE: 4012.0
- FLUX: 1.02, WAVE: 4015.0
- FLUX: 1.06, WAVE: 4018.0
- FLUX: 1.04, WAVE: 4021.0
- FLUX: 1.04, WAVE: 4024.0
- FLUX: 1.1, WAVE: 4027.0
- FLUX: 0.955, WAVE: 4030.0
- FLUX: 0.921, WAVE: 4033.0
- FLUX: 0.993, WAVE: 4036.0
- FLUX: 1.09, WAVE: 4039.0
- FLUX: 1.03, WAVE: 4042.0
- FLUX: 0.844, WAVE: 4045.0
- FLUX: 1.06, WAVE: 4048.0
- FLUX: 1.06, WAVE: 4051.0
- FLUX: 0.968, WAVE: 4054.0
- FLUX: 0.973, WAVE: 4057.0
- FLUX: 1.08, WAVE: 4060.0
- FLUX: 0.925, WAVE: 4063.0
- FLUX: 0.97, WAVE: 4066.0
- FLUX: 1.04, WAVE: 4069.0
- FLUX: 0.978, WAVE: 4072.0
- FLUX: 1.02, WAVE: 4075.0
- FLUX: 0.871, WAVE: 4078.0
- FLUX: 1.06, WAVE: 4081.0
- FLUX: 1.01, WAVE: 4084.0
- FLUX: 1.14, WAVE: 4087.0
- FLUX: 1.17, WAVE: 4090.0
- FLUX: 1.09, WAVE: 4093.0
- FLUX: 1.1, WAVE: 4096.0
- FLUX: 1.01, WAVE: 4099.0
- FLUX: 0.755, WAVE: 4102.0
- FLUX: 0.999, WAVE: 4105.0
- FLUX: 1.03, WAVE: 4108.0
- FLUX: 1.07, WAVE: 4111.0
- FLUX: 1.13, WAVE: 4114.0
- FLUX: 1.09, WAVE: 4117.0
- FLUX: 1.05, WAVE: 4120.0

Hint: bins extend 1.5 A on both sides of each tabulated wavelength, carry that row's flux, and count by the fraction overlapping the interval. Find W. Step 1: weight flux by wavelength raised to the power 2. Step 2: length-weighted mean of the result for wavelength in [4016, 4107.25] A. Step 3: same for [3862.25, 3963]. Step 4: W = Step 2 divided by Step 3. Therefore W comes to 1.59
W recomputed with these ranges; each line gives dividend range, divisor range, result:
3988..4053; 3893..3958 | 1.59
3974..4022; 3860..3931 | 1.38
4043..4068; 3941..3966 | 1.51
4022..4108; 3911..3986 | 1.76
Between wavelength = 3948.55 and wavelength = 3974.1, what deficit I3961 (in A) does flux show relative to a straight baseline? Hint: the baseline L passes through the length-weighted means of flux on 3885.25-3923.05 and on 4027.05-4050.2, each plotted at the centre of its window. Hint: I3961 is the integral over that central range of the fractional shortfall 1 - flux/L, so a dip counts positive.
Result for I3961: 8.6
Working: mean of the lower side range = 0.761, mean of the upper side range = 0.994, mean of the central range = 0.567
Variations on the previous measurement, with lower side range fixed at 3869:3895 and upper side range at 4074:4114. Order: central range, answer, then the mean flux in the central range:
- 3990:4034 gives -4.24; 0.998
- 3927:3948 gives 9.98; 0.423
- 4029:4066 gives -1.14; 0.991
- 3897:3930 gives 1.55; 0.73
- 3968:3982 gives 4.28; 0.597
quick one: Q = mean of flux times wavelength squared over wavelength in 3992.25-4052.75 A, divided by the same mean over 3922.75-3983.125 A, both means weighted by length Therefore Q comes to 1.85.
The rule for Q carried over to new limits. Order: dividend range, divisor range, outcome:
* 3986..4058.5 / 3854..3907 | 1.43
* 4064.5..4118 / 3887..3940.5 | 1.77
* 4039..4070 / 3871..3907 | 1.46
